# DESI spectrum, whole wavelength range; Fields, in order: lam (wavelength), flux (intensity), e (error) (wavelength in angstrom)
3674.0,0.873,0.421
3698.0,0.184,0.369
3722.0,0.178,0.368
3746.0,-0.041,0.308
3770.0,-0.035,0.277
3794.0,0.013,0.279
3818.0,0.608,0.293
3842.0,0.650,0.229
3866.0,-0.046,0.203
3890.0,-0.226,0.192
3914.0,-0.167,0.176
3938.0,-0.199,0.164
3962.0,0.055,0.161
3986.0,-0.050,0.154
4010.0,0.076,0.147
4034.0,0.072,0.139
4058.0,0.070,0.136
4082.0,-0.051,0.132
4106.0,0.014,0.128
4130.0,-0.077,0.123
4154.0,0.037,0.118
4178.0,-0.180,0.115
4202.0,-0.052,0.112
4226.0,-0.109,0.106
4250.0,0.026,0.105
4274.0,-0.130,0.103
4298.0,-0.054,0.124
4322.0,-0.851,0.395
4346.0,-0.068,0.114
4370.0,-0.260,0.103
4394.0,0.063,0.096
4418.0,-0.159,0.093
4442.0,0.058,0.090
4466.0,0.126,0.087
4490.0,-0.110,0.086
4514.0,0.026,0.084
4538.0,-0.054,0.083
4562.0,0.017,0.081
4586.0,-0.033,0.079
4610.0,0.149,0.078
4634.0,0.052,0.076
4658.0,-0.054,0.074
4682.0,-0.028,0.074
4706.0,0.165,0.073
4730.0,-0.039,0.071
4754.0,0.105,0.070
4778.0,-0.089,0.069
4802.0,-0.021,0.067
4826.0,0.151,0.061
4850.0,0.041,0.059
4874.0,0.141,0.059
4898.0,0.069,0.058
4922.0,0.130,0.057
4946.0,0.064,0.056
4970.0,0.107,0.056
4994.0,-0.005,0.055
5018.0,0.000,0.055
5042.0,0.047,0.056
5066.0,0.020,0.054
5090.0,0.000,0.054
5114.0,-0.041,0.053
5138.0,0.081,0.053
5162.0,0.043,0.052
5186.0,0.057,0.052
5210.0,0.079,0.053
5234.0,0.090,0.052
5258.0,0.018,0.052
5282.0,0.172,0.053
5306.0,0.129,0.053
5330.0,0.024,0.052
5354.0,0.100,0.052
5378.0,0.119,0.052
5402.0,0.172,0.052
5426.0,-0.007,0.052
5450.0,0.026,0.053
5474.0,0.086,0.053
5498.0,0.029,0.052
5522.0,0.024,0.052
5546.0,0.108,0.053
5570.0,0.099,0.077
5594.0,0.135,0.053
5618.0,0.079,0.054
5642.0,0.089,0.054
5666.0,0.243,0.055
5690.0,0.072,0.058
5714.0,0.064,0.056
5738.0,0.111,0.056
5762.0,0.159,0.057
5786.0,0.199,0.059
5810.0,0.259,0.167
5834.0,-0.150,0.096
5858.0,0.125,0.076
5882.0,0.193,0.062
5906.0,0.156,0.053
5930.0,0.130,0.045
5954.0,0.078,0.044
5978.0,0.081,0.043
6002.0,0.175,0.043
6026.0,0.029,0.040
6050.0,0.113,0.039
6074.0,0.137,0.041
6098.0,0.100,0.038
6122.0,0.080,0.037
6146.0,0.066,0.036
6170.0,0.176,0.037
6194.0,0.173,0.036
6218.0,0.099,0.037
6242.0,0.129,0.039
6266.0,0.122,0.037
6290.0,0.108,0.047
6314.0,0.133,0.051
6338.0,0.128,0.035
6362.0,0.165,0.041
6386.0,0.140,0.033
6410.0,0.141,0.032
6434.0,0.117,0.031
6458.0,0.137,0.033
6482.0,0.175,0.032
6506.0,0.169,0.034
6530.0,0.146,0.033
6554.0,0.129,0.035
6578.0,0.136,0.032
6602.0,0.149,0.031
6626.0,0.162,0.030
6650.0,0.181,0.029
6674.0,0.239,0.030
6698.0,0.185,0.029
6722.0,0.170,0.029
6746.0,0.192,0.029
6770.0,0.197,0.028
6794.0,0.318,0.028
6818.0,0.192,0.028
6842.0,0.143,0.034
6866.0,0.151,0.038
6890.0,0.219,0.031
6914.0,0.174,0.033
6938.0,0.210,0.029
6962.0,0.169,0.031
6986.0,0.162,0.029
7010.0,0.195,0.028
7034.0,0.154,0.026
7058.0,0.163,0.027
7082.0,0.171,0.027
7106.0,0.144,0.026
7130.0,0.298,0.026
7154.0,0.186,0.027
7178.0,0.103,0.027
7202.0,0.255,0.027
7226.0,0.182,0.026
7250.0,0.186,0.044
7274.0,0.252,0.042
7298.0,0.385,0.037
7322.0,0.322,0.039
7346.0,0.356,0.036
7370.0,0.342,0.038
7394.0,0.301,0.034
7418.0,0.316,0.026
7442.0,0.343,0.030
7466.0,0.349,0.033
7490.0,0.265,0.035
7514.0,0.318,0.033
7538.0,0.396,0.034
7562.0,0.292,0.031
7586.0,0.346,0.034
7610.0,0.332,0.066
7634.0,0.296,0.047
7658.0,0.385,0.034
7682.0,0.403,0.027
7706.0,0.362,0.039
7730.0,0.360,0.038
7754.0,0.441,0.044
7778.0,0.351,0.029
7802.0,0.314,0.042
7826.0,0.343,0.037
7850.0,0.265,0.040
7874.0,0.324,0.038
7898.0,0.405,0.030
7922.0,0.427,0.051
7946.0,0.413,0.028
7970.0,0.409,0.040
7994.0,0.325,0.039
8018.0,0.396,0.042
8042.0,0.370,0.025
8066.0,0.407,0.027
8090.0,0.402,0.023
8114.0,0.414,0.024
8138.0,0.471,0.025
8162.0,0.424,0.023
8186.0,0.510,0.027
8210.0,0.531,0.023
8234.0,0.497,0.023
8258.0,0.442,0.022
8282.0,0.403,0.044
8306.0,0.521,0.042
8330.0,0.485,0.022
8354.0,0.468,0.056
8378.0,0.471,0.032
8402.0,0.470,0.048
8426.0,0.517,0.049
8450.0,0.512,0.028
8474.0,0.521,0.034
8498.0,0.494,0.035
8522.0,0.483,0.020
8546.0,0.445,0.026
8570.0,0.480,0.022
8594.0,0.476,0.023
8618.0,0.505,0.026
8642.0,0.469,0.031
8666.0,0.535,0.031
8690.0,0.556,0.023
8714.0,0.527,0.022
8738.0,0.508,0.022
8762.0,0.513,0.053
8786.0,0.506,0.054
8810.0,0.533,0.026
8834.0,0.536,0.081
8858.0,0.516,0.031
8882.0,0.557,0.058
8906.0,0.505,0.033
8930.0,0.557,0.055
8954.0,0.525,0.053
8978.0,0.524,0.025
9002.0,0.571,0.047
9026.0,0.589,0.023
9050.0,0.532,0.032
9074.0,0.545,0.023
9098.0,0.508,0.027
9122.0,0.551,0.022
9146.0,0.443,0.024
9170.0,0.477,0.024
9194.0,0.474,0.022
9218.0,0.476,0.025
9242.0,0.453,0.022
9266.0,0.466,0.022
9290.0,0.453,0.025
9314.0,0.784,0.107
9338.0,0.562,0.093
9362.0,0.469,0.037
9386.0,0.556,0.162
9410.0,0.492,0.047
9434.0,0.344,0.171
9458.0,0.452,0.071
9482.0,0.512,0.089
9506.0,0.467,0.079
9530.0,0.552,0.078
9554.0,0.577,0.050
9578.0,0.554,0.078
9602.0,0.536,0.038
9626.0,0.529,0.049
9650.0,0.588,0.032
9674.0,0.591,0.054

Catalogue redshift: 0.82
